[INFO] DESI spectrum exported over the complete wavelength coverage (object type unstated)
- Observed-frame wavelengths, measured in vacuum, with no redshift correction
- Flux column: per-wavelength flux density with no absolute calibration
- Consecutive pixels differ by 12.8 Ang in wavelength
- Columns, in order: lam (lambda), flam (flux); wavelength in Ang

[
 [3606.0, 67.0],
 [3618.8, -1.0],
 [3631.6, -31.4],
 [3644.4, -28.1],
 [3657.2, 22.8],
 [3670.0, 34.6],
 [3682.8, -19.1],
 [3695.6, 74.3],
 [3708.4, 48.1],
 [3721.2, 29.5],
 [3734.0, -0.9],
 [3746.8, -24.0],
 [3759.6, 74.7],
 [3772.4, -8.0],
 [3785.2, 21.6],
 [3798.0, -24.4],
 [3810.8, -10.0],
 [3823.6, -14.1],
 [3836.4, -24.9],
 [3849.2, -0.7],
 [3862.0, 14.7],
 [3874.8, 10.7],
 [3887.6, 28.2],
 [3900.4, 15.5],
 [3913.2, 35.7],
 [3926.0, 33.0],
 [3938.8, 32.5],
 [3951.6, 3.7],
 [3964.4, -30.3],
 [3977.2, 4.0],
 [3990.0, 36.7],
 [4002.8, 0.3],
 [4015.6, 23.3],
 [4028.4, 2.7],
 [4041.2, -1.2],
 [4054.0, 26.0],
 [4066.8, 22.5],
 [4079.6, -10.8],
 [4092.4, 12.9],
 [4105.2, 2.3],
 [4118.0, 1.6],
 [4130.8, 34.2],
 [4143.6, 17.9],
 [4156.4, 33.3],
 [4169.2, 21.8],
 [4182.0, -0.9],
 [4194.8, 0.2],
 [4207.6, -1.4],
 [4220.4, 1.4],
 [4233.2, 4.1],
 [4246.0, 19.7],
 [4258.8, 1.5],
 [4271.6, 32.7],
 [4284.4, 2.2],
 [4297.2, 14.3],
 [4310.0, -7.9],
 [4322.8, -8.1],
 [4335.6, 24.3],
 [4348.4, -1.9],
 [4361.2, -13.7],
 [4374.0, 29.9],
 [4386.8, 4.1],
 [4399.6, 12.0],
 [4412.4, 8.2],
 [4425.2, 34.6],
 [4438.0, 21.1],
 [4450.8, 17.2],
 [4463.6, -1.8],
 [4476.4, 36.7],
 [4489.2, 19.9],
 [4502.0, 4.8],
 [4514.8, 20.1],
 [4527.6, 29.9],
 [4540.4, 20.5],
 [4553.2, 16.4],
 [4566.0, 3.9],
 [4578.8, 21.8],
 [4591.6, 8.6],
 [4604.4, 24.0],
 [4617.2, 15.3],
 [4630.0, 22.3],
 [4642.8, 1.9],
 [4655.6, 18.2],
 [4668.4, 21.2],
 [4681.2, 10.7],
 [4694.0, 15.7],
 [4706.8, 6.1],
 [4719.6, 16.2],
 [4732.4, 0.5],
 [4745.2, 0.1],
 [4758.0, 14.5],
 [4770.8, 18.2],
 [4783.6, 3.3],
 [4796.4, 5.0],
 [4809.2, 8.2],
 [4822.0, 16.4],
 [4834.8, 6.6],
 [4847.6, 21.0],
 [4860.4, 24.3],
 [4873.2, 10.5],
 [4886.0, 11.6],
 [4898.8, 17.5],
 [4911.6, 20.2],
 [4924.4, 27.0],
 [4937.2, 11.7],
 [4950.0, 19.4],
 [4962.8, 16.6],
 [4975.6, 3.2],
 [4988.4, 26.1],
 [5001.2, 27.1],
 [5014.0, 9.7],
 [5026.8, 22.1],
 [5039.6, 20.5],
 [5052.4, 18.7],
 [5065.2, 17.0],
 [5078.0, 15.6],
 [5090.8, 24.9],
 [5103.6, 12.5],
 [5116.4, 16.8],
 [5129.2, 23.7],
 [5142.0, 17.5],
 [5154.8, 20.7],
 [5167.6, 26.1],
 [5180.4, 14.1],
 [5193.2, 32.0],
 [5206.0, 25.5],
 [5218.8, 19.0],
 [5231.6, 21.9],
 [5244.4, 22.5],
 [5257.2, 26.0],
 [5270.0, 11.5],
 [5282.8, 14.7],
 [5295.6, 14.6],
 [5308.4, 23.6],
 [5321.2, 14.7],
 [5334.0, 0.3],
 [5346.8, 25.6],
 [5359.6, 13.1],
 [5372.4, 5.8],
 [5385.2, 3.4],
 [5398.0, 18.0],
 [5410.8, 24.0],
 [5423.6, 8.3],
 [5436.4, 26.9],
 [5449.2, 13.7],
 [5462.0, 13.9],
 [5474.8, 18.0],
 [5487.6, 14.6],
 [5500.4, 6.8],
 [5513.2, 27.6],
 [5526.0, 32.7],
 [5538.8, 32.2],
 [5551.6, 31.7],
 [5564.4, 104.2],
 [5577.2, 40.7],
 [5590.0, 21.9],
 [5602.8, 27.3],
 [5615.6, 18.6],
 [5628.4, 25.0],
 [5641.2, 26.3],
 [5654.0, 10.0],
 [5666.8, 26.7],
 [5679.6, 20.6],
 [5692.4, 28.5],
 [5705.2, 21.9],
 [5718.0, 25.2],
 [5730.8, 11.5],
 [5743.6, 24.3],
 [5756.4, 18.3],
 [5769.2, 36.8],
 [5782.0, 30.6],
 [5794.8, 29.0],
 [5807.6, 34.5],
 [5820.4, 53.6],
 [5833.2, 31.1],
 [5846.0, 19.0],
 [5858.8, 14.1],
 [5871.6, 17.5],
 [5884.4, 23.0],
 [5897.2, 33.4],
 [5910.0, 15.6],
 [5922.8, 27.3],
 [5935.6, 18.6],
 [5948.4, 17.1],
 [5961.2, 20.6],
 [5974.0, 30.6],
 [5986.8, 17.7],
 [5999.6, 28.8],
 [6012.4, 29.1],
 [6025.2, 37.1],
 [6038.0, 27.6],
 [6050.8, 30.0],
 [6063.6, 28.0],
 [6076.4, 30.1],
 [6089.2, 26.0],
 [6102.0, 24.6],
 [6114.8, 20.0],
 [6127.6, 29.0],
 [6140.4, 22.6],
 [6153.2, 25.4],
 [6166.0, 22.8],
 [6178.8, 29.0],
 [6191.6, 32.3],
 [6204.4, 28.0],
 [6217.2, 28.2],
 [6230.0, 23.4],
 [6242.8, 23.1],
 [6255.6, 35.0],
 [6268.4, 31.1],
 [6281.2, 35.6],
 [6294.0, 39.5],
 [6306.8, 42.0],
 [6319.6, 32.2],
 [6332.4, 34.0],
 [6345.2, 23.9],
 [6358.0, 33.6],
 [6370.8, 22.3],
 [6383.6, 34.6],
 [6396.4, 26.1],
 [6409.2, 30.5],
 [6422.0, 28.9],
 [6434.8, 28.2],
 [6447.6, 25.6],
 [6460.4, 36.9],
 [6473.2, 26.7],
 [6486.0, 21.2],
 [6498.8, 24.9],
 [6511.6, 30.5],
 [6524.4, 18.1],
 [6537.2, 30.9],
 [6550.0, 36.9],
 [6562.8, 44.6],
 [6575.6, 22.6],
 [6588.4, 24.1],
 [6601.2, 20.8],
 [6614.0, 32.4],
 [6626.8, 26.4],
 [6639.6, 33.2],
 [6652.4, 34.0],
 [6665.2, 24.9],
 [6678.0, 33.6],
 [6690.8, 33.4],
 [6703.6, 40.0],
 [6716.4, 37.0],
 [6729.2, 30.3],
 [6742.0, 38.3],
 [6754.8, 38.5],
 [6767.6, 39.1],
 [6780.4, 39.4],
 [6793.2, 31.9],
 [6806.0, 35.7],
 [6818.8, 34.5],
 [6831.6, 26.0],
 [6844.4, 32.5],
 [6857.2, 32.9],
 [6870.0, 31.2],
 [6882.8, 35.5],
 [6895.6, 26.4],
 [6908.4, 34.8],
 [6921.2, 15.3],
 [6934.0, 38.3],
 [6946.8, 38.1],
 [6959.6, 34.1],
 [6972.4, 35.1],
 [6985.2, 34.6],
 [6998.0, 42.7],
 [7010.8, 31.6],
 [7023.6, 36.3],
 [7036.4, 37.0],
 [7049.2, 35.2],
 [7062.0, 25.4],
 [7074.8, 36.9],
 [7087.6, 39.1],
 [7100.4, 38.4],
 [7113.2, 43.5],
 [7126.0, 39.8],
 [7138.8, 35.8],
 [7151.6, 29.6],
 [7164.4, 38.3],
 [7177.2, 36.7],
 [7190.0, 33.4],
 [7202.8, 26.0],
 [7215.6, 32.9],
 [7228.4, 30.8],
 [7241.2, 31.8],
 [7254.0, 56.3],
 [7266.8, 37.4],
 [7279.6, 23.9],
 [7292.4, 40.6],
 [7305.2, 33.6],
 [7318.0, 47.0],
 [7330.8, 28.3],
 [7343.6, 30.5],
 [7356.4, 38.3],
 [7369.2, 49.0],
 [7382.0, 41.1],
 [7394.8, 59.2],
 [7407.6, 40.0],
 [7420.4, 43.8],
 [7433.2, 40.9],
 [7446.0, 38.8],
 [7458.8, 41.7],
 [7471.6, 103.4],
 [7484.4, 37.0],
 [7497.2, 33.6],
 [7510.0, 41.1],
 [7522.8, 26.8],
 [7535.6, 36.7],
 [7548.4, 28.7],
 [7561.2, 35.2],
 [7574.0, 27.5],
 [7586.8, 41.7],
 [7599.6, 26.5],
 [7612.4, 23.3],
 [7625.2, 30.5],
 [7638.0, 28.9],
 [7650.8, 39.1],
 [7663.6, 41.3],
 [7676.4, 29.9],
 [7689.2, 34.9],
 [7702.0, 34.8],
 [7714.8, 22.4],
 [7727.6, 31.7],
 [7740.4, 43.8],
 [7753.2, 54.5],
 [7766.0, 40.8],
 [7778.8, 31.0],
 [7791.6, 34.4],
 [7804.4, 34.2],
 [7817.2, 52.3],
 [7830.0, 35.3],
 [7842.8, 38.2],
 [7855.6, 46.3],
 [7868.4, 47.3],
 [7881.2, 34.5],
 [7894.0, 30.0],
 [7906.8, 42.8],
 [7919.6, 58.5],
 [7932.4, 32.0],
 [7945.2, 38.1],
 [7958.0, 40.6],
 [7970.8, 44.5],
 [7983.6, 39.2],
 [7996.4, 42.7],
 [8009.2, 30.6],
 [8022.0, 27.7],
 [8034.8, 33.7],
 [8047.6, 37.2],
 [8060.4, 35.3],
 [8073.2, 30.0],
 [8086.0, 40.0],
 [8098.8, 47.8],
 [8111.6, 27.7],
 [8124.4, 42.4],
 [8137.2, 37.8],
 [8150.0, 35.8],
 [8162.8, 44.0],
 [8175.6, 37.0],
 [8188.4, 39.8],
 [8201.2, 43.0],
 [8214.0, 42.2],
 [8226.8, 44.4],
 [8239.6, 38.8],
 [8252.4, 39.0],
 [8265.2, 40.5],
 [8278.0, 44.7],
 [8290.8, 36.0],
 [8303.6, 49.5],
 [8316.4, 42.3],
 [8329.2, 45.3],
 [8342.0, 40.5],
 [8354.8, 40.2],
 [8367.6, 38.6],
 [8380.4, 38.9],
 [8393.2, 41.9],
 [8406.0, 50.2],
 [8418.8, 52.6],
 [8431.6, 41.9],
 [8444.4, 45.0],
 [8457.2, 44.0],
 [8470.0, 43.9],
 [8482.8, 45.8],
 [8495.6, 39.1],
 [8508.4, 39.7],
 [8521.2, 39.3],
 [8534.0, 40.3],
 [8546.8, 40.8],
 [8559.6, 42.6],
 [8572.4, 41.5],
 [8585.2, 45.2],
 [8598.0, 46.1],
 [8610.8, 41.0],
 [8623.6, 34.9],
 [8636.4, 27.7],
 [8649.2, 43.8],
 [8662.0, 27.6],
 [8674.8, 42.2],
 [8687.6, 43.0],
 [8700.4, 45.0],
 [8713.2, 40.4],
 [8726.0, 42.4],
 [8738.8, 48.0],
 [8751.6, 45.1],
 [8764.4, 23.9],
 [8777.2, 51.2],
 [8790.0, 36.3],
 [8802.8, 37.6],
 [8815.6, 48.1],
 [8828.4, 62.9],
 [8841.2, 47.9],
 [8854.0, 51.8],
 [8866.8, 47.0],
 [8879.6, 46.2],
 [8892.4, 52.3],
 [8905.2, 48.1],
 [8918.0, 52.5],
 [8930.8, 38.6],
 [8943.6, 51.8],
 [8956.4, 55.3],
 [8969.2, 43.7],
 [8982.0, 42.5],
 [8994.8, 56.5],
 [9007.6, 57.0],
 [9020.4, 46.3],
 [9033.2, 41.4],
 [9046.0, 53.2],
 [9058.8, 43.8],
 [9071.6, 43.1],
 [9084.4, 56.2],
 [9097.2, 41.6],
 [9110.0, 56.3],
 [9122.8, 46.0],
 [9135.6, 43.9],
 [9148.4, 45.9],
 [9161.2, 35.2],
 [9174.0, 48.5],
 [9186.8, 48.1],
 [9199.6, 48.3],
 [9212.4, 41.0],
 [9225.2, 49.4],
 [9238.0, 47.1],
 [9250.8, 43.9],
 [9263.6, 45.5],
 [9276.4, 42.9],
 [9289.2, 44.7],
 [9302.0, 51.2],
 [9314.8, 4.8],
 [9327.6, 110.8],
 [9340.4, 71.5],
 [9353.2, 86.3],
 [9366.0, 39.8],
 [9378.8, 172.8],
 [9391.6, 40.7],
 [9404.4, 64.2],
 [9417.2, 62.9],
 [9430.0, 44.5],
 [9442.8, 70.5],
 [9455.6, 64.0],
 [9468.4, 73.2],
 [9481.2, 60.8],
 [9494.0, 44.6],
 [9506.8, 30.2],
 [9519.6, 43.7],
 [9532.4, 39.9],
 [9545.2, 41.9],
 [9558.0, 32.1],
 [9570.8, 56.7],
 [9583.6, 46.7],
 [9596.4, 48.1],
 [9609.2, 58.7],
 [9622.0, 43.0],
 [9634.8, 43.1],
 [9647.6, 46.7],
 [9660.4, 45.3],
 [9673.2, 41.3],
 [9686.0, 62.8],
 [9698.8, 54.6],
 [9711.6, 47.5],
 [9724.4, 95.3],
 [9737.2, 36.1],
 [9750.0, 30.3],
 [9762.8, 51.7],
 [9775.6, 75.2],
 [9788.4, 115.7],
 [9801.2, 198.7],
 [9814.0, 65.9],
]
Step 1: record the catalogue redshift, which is 0.49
